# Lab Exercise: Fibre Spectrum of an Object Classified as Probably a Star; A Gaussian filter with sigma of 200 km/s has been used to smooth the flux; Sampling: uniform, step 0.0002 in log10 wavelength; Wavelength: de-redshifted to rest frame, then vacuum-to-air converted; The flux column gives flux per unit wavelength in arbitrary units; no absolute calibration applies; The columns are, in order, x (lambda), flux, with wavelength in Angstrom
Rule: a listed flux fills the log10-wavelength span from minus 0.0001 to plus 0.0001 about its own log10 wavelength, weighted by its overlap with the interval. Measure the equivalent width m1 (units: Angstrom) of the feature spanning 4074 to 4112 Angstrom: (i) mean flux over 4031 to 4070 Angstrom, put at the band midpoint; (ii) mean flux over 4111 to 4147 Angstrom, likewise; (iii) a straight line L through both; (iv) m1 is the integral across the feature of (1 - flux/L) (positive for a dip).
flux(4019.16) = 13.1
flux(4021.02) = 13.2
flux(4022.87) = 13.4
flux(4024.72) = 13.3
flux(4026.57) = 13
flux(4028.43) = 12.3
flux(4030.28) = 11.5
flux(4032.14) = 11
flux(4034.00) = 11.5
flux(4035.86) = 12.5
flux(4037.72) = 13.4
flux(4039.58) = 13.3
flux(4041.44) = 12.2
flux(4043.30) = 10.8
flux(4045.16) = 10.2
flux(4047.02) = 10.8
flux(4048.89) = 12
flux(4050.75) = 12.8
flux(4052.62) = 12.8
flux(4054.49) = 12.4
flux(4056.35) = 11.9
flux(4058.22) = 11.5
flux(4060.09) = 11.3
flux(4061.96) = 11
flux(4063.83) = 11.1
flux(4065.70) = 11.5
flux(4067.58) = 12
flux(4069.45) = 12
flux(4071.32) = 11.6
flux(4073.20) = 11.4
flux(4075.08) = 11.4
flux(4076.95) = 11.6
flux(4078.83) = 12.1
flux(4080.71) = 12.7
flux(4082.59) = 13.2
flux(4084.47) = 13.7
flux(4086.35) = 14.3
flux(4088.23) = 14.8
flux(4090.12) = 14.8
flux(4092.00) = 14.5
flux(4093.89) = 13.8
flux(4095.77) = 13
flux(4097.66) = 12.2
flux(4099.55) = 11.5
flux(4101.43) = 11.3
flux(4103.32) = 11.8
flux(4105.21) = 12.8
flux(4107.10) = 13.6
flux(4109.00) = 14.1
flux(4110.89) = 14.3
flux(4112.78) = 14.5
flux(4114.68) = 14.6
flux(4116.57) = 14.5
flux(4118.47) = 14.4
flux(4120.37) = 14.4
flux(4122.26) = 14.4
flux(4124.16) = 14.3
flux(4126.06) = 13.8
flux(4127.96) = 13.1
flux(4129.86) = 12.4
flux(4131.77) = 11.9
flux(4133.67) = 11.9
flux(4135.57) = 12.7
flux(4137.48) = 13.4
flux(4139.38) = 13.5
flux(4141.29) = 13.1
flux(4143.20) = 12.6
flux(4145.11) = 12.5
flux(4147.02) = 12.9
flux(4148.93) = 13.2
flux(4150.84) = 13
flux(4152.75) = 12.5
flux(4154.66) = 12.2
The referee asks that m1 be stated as -1.1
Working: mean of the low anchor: 11.8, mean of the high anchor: 13.4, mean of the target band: 13.1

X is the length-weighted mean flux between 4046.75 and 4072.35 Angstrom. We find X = 11.8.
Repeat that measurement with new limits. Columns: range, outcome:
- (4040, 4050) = 11.3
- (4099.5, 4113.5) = 13.1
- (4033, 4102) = 12.3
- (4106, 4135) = 13.7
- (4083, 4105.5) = 13.2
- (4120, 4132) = 13.5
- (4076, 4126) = 13.5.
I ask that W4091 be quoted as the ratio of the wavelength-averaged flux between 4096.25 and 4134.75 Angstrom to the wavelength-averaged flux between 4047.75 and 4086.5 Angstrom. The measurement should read 1.1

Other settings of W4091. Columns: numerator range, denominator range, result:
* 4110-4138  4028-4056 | 1.14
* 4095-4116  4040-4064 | 1.12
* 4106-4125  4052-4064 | 1.22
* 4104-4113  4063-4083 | 1.16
